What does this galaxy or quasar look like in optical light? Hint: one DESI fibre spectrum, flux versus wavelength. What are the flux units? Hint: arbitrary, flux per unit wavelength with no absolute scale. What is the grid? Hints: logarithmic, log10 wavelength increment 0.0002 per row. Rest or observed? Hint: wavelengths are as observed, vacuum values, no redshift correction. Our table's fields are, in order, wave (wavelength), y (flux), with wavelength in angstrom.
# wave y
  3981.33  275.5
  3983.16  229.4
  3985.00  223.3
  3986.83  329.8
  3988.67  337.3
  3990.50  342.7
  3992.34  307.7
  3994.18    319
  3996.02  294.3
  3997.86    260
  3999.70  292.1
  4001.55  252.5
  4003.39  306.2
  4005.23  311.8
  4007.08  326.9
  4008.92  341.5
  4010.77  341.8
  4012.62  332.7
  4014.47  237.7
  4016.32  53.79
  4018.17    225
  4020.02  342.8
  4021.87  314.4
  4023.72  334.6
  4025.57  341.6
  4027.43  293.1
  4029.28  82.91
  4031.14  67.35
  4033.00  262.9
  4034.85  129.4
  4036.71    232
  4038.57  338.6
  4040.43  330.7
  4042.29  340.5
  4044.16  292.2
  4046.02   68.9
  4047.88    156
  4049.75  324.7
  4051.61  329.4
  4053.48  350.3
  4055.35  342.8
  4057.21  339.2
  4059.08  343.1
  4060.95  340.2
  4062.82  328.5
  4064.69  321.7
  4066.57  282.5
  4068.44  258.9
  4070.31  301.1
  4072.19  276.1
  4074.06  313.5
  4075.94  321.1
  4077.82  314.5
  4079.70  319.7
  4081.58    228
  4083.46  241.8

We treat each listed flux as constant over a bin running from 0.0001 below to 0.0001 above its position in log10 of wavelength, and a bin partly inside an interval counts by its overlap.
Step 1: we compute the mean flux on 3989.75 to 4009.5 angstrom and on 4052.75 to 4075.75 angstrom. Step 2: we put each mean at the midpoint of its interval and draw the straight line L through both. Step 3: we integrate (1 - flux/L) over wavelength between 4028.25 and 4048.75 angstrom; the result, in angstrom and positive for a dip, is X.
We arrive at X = 6.7 angstrom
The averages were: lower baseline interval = 304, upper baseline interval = 316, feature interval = 210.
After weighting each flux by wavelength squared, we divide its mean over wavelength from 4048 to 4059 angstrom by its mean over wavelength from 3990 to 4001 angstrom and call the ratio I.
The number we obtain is 1.12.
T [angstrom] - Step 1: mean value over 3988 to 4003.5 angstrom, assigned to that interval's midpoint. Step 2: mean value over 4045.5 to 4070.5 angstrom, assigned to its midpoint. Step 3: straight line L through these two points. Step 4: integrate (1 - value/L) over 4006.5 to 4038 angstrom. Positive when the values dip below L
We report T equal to 5.0 angstrom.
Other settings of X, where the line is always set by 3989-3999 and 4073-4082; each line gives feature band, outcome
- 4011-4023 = 1.9 angstrom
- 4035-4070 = 1.4 angstrom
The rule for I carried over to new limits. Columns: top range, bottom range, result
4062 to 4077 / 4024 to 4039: 1.39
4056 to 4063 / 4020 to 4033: 1.39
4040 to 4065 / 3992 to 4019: 1.10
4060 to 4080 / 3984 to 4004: 1.07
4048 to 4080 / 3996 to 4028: 1.11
